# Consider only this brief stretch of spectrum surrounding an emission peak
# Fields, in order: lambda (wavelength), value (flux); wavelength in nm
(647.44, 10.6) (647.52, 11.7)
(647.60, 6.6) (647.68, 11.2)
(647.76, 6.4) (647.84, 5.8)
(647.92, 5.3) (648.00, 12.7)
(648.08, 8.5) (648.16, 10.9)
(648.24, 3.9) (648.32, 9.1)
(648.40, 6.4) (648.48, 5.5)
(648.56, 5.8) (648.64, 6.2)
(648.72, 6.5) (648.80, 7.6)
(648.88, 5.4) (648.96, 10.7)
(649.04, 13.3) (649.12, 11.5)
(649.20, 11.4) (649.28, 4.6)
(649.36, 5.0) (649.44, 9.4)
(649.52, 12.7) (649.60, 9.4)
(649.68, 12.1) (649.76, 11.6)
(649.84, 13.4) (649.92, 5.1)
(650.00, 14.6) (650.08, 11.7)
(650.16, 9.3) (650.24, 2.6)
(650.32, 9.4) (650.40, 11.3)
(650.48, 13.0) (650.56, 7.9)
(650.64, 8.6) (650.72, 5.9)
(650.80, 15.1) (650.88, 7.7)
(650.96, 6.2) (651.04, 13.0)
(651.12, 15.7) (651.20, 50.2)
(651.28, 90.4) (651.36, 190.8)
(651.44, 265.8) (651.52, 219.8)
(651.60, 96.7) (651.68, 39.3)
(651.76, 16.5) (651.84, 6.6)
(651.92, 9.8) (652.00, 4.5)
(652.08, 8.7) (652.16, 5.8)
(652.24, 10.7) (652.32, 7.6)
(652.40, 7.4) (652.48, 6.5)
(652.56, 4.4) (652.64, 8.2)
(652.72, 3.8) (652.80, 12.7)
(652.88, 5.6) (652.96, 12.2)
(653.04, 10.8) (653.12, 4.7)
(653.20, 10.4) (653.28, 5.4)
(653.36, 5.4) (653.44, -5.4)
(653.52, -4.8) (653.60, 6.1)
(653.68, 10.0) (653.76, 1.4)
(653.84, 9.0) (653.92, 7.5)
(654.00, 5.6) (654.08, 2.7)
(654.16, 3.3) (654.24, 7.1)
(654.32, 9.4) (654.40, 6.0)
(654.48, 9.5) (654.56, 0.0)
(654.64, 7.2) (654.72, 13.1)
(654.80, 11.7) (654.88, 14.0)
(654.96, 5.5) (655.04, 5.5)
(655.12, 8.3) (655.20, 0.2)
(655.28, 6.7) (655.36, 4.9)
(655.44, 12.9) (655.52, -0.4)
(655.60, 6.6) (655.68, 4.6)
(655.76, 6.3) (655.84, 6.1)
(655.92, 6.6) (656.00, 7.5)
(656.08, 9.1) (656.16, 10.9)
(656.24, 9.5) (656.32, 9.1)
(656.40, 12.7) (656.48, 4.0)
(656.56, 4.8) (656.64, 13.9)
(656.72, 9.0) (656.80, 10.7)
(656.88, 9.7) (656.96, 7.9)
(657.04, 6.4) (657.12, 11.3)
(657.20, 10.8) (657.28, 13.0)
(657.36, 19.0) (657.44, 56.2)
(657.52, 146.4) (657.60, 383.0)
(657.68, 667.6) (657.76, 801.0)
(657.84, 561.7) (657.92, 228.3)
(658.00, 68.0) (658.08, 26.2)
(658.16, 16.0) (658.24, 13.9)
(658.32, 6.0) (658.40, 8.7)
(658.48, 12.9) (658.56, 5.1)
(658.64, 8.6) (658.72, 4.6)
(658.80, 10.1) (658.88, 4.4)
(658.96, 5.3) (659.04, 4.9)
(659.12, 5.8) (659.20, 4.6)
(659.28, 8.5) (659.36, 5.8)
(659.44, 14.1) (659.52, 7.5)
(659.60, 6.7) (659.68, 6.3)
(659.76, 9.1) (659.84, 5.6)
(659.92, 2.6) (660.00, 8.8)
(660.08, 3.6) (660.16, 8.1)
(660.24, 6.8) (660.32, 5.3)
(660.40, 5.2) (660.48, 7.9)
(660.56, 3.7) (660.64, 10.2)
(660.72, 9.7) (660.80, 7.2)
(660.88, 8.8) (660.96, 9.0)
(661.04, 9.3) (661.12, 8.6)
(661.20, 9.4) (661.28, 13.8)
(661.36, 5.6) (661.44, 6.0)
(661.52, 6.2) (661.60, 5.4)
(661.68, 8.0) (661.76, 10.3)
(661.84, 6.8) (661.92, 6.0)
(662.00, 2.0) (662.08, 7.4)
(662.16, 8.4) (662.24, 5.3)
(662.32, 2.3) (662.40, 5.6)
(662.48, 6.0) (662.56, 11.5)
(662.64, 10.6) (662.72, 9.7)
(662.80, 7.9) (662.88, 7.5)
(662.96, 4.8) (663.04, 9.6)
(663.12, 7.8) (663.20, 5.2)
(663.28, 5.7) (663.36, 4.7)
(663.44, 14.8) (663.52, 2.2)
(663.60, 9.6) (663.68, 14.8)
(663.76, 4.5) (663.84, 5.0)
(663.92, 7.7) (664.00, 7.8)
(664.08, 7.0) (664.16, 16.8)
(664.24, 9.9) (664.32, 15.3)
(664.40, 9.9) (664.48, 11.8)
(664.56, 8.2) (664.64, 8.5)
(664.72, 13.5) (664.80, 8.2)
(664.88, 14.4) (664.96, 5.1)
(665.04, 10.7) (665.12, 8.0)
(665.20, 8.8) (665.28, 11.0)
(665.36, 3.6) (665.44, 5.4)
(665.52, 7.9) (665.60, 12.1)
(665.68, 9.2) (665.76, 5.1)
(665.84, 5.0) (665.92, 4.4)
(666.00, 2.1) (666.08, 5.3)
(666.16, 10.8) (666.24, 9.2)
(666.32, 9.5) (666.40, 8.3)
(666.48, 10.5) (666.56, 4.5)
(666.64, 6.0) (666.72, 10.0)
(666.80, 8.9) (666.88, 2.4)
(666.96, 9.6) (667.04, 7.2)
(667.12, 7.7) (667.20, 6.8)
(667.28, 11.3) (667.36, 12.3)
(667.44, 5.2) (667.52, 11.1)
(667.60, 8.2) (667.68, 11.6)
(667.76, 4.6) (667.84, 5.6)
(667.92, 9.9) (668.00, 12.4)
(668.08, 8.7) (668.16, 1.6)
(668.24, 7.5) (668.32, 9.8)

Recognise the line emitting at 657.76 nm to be [O III]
